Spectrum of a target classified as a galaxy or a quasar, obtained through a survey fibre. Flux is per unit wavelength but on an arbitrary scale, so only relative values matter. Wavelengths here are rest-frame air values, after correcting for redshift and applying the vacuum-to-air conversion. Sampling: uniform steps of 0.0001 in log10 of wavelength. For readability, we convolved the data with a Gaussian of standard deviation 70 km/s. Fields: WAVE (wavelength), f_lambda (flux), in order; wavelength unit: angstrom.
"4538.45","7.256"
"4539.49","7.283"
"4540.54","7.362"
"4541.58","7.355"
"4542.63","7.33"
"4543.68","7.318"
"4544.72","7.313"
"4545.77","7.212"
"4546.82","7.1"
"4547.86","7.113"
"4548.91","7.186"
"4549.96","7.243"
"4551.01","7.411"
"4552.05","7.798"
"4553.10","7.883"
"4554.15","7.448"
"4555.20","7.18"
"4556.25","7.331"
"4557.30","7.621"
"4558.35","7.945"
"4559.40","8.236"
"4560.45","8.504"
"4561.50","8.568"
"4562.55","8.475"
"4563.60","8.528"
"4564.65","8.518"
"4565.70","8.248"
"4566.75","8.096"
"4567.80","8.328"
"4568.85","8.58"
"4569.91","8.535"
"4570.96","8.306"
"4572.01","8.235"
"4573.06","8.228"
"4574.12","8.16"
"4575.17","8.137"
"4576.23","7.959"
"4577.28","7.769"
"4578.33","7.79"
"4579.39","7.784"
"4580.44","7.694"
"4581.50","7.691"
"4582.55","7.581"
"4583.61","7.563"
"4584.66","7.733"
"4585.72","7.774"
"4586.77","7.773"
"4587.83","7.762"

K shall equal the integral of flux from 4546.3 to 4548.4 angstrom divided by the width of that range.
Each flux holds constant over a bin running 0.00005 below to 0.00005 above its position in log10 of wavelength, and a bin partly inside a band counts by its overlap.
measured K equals 7.12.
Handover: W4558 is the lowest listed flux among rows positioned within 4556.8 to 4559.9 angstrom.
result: 7.621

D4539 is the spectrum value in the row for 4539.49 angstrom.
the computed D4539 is 7.283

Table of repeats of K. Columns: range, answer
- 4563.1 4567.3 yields 8.36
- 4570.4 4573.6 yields 8.26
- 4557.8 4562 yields 8.31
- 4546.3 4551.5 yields 7.21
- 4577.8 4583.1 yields 7.7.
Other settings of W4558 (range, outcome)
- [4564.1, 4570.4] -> 8.096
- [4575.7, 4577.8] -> 7.769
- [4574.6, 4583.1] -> 7.581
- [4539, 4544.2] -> 7.283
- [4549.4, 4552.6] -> 7.243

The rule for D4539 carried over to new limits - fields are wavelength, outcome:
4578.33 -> 7.79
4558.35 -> 7.945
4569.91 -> 8.535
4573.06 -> 8.228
